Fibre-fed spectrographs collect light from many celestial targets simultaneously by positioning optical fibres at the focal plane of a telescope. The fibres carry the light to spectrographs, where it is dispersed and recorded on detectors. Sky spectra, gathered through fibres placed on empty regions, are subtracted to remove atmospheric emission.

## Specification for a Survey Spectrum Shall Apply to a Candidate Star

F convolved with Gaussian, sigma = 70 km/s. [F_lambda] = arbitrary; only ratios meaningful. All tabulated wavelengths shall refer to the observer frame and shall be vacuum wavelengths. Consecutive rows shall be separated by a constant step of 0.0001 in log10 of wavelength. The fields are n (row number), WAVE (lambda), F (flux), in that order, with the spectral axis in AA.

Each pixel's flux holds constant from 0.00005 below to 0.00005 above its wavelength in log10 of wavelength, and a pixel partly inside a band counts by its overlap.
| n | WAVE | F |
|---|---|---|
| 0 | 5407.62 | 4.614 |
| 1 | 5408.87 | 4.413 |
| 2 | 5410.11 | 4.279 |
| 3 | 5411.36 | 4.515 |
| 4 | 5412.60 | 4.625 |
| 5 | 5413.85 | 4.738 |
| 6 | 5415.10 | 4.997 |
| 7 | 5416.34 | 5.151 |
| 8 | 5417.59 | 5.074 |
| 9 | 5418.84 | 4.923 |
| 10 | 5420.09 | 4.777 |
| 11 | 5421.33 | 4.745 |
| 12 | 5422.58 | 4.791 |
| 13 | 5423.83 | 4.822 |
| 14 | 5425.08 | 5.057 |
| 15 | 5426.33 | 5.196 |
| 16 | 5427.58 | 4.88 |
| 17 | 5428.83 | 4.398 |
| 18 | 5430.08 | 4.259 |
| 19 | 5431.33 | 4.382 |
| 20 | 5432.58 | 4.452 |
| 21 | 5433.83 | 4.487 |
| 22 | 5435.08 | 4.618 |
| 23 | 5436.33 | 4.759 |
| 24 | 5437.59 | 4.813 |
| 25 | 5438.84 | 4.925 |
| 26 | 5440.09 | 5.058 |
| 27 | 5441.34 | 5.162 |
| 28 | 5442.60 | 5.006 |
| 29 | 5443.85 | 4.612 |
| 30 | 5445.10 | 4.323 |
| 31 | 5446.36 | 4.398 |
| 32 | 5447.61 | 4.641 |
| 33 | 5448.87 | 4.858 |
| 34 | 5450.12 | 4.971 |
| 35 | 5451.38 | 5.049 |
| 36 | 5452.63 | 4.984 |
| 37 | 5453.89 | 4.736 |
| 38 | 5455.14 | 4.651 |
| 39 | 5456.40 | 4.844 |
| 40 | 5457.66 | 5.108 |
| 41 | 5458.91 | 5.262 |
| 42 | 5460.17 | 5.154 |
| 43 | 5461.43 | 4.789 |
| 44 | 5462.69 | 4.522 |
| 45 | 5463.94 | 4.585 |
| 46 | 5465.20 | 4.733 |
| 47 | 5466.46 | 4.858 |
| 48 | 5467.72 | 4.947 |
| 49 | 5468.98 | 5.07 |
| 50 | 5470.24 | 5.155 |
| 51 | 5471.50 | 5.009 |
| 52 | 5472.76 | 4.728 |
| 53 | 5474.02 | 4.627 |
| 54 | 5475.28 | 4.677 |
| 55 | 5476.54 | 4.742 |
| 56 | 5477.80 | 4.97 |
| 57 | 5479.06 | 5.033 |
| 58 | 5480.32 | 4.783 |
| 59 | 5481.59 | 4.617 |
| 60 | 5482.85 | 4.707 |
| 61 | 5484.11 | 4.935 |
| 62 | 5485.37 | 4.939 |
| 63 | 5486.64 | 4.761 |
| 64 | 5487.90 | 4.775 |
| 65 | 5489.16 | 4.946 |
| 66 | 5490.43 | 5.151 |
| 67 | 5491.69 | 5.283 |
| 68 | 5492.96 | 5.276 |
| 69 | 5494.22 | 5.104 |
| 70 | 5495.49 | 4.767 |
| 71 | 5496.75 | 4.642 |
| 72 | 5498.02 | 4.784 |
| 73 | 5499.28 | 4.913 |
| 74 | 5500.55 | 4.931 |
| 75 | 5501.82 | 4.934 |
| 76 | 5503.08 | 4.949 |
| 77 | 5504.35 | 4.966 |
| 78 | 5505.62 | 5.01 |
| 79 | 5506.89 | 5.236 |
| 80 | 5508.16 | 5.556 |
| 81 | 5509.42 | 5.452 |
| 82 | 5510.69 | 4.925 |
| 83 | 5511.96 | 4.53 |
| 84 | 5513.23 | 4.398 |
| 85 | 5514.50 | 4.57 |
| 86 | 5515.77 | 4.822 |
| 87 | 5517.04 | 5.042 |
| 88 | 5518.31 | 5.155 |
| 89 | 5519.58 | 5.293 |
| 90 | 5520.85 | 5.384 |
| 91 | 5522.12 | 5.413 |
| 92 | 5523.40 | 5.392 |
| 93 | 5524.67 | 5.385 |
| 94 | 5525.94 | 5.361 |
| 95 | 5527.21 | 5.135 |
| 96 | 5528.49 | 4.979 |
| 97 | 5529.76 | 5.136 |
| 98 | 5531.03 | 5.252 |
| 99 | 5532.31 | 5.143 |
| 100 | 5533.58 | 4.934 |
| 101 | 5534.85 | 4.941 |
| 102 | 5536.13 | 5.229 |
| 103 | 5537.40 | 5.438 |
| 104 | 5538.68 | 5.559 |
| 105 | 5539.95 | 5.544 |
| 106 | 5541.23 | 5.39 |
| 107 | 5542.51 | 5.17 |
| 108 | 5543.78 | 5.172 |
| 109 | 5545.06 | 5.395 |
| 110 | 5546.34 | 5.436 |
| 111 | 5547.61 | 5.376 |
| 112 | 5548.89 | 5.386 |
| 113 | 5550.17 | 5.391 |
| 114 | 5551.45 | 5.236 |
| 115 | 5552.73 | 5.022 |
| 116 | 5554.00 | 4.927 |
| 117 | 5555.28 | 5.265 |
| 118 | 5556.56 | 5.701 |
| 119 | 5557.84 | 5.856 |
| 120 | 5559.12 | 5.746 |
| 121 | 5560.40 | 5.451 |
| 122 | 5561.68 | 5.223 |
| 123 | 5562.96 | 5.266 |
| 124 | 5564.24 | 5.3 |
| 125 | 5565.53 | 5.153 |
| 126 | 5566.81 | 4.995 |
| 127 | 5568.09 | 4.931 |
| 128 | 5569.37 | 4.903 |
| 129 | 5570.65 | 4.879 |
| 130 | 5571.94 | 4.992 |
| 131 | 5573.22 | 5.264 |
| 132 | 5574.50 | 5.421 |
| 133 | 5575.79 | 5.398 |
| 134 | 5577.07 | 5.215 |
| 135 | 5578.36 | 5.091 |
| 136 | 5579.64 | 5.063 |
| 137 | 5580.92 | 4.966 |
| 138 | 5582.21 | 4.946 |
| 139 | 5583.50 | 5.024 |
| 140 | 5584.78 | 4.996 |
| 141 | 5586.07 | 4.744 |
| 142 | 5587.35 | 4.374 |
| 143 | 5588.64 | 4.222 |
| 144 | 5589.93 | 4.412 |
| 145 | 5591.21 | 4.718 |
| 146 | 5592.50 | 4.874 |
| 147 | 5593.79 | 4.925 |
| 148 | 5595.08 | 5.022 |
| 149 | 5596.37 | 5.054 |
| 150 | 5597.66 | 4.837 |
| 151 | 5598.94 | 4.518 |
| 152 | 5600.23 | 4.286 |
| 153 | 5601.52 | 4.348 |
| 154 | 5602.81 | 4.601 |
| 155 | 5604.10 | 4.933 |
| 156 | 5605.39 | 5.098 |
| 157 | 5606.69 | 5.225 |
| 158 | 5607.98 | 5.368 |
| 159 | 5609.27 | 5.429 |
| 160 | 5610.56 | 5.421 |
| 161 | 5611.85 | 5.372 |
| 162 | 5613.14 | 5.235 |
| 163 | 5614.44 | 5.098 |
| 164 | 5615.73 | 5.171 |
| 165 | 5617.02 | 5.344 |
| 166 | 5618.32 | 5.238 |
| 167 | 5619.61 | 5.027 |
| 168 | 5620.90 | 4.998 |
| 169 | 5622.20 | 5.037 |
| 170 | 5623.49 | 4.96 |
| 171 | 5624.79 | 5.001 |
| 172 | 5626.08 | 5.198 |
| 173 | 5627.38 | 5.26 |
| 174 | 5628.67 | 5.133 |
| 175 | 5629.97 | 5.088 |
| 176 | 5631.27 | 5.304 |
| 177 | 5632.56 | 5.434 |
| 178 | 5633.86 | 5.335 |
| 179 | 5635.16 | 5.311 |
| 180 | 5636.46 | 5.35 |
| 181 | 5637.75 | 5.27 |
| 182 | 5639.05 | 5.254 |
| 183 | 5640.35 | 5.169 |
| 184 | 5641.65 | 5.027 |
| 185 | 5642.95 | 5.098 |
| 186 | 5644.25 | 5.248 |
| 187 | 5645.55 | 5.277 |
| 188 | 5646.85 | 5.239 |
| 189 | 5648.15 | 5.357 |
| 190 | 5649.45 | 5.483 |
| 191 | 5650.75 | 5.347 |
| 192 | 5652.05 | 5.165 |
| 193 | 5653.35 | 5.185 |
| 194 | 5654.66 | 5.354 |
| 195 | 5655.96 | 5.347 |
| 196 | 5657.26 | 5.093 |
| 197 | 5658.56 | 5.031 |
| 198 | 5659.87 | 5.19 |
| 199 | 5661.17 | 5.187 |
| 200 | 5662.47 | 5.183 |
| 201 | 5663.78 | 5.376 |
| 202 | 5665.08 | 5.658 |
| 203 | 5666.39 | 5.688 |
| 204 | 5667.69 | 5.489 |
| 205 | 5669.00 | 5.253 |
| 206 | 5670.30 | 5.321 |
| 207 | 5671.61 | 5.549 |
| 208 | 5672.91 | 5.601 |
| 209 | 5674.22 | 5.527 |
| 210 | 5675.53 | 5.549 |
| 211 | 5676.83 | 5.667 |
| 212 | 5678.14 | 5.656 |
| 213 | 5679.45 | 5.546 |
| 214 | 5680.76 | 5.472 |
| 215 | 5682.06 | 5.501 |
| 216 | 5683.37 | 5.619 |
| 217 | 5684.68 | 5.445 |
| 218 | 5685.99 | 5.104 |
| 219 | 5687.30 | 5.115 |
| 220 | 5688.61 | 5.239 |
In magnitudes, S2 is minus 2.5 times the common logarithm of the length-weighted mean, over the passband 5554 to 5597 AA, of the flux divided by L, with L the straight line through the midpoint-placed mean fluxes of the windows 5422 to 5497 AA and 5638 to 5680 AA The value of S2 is 0.01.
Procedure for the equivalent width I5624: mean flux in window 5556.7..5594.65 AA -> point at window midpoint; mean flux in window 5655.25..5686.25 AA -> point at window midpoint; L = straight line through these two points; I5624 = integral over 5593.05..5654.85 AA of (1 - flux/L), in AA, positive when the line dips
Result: 1.3 AA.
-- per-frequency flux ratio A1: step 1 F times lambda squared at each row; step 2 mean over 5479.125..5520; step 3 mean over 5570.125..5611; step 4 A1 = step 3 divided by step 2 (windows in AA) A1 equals 1.03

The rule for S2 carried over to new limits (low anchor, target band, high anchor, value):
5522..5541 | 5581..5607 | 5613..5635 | 0.10 mag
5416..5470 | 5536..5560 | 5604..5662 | -0.07 mag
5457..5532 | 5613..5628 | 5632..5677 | 0.03 mag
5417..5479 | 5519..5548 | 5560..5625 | -0.08 mag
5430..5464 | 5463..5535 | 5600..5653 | -0.02 mag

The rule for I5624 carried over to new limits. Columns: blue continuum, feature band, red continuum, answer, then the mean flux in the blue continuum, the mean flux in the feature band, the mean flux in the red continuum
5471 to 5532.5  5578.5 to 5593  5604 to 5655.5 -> 1.1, 4.99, 4.77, 5.22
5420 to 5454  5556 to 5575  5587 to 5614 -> -1.6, 4.76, 5.27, 4.88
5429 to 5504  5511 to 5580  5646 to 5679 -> -2.1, 4.83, 5.2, 5.38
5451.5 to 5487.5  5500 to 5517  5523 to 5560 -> 0.5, 4.86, 4.95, 5.31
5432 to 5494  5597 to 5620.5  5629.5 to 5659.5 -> 0.6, 4.85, 5.03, 5.25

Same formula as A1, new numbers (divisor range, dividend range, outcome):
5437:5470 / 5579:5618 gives 1.07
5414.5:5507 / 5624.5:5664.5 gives 1.15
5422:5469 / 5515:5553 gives 1.13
